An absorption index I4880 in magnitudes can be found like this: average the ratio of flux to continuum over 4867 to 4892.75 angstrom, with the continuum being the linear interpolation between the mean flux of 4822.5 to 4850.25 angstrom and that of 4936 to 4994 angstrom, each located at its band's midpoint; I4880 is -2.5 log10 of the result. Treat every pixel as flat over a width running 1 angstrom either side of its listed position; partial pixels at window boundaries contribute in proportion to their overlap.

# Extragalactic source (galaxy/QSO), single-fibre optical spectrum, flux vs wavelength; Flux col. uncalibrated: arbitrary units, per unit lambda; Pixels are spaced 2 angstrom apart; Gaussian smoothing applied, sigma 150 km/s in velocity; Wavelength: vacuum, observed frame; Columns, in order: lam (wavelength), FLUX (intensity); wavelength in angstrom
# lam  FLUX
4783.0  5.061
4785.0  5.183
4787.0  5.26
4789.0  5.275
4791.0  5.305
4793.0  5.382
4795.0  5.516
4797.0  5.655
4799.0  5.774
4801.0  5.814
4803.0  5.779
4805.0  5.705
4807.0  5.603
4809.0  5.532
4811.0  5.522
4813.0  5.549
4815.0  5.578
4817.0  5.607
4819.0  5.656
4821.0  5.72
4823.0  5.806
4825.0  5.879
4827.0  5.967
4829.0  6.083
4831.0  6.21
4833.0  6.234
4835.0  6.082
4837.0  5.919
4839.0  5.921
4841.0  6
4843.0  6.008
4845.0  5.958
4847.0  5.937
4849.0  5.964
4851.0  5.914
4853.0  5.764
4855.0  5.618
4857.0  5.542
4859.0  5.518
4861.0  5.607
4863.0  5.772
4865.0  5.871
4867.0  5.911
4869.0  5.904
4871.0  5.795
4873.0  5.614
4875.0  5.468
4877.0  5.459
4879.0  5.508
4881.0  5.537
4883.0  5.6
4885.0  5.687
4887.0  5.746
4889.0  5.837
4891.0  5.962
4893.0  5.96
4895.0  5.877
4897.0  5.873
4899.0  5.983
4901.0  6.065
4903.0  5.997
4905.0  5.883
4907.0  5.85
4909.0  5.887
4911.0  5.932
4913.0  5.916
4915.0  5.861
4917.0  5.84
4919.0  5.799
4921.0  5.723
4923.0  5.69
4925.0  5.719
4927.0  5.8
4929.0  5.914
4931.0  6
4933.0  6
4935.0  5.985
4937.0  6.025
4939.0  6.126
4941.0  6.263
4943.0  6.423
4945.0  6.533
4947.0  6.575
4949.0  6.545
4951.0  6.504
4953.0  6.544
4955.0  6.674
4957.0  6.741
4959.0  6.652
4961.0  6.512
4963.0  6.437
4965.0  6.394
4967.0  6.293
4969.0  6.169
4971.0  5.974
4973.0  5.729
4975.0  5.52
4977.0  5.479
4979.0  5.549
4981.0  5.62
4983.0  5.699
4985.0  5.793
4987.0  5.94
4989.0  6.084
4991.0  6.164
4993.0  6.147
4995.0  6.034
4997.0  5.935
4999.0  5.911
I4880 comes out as 0.07 mag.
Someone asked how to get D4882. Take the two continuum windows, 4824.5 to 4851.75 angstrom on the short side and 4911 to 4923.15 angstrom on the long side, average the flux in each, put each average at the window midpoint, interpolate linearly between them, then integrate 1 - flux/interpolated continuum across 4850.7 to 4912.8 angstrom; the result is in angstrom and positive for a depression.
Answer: 1.40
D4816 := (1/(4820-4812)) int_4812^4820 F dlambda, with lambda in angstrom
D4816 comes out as 5.6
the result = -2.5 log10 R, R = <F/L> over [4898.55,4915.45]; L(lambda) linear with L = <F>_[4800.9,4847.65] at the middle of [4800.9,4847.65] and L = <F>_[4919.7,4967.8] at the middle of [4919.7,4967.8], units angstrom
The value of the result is 0.03 mag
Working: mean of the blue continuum 5.84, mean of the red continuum 6.25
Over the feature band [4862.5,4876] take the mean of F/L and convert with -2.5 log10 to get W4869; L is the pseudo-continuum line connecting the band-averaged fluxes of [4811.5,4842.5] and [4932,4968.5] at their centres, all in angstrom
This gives 0.05 mag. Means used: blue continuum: 5.88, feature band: 5.76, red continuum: 6.4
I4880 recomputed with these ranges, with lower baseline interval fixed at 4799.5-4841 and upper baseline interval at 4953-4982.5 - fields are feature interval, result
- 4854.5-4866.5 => 0.04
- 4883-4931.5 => 0.03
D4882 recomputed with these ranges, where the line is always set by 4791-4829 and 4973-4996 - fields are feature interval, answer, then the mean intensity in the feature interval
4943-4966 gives -3.01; 6.55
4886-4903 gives -0.52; 5.92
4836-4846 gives -0.46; 5.96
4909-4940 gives -0.66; 5.89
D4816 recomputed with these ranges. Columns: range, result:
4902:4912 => 5.91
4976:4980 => 5.51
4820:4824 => 5.76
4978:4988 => 5.72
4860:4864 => 5.69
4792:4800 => 5.58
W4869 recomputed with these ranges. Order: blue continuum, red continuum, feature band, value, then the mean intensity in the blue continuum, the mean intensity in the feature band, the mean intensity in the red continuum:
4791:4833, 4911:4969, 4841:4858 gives 0.002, 5.72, 5.85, 6.19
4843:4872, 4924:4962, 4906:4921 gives 0.047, 5.8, 5.86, 6.29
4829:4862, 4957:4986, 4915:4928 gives 0.036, 5.89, 5.77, 6.01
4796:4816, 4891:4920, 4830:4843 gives -0.060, 5.65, 6.06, 5.91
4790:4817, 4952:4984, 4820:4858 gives -0.040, 5.59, 5.92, 6.12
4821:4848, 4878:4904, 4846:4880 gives 0.035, 5.99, 5.72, 5.82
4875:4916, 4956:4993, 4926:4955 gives -0.054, 5.81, 6.25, 6.04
